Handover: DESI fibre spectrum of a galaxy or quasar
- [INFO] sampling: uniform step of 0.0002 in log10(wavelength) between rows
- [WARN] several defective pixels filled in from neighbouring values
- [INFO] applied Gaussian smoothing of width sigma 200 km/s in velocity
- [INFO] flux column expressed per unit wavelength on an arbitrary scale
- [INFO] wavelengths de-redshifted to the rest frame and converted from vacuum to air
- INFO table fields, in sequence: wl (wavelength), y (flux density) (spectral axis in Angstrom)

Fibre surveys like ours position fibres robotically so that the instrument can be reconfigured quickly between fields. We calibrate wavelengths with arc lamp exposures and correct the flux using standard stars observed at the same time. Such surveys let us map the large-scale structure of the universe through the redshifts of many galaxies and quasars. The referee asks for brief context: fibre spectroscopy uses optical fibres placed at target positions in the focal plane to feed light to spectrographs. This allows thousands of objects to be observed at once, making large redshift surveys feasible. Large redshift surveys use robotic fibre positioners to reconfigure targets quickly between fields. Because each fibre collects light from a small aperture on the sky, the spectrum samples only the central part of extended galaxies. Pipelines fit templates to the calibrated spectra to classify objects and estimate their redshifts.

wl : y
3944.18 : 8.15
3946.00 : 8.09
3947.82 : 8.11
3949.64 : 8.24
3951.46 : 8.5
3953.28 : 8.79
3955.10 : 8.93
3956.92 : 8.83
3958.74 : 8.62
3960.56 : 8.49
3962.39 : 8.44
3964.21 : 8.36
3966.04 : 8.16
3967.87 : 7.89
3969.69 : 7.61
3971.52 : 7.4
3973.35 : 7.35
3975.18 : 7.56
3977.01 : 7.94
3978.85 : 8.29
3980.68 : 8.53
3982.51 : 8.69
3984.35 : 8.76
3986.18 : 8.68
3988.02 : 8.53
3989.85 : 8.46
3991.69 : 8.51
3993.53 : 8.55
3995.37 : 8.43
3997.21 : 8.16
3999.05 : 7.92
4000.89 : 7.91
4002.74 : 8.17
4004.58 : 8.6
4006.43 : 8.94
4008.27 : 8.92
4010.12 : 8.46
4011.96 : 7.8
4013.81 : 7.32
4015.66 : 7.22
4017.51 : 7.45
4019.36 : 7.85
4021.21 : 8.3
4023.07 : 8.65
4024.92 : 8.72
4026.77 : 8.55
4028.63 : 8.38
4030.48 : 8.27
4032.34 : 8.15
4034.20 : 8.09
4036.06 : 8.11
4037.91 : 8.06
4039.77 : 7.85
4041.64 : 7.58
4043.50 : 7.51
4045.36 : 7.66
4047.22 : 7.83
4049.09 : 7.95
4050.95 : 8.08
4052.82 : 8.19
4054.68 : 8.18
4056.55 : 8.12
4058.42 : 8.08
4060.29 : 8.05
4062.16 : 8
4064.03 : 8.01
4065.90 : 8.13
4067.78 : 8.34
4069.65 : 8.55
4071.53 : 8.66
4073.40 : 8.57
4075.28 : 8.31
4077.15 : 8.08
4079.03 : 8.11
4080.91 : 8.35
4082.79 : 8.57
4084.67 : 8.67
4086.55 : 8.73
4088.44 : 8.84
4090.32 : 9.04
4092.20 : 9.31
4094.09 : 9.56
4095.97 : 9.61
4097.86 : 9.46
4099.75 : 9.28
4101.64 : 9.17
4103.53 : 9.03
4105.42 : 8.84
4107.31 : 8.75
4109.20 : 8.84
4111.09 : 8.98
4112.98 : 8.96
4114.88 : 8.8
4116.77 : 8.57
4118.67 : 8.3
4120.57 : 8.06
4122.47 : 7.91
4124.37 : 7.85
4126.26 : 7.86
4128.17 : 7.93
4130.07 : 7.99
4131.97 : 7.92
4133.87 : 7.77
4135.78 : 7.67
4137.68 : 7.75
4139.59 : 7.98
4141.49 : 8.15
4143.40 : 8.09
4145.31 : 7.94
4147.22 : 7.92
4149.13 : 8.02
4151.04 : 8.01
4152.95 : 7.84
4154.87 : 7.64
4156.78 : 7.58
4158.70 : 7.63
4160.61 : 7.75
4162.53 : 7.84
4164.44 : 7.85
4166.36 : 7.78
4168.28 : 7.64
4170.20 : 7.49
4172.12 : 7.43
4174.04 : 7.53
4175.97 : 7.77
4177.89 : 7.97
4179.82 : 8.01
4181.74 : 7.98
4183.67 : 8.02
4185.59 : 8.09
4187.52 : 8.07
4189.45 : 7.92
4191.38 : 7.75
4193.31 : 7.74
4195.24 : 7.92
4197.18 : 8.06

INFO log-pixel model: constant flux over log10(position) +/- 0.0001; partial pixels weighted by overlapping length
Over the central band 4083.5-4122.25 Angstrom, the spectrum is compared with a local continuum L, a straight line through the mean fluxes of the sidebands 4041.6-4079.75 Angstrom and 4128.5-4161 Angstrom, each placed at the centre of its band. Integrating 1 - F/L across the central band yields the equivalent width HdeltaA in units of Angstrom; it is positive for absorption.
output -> -4.5 Angstrom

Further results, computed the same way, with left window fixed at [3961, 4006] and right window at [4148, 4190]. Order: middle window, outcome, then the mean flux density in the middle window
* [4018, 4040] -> -0.4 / 8.25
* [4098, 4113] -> -2.0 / 9.01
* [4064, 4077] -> -0.6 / 8.38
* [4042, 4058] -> 0.3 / 7.93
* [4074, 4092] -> -1.3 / 8.56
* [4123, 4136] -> 0.0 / 7.87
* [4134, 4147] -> -0.1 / 7.92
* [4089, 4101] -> -2.1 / 9.36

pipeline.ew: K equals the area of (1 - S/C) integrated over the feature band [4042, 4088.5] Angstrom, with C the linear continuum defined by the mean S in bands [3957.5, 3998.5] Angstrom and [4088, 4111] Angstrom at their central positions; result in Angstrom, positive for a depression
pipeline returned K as 3.6 Angstrom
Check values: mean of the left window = 8.25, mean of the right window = 9.15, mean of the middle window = 8.2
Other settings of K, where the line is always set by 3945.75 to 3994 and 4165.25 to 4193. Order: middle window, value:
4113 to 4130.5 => -0.5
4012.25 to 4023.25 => 0.6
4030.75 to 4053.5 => 0.6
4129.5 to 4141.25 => 0.1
